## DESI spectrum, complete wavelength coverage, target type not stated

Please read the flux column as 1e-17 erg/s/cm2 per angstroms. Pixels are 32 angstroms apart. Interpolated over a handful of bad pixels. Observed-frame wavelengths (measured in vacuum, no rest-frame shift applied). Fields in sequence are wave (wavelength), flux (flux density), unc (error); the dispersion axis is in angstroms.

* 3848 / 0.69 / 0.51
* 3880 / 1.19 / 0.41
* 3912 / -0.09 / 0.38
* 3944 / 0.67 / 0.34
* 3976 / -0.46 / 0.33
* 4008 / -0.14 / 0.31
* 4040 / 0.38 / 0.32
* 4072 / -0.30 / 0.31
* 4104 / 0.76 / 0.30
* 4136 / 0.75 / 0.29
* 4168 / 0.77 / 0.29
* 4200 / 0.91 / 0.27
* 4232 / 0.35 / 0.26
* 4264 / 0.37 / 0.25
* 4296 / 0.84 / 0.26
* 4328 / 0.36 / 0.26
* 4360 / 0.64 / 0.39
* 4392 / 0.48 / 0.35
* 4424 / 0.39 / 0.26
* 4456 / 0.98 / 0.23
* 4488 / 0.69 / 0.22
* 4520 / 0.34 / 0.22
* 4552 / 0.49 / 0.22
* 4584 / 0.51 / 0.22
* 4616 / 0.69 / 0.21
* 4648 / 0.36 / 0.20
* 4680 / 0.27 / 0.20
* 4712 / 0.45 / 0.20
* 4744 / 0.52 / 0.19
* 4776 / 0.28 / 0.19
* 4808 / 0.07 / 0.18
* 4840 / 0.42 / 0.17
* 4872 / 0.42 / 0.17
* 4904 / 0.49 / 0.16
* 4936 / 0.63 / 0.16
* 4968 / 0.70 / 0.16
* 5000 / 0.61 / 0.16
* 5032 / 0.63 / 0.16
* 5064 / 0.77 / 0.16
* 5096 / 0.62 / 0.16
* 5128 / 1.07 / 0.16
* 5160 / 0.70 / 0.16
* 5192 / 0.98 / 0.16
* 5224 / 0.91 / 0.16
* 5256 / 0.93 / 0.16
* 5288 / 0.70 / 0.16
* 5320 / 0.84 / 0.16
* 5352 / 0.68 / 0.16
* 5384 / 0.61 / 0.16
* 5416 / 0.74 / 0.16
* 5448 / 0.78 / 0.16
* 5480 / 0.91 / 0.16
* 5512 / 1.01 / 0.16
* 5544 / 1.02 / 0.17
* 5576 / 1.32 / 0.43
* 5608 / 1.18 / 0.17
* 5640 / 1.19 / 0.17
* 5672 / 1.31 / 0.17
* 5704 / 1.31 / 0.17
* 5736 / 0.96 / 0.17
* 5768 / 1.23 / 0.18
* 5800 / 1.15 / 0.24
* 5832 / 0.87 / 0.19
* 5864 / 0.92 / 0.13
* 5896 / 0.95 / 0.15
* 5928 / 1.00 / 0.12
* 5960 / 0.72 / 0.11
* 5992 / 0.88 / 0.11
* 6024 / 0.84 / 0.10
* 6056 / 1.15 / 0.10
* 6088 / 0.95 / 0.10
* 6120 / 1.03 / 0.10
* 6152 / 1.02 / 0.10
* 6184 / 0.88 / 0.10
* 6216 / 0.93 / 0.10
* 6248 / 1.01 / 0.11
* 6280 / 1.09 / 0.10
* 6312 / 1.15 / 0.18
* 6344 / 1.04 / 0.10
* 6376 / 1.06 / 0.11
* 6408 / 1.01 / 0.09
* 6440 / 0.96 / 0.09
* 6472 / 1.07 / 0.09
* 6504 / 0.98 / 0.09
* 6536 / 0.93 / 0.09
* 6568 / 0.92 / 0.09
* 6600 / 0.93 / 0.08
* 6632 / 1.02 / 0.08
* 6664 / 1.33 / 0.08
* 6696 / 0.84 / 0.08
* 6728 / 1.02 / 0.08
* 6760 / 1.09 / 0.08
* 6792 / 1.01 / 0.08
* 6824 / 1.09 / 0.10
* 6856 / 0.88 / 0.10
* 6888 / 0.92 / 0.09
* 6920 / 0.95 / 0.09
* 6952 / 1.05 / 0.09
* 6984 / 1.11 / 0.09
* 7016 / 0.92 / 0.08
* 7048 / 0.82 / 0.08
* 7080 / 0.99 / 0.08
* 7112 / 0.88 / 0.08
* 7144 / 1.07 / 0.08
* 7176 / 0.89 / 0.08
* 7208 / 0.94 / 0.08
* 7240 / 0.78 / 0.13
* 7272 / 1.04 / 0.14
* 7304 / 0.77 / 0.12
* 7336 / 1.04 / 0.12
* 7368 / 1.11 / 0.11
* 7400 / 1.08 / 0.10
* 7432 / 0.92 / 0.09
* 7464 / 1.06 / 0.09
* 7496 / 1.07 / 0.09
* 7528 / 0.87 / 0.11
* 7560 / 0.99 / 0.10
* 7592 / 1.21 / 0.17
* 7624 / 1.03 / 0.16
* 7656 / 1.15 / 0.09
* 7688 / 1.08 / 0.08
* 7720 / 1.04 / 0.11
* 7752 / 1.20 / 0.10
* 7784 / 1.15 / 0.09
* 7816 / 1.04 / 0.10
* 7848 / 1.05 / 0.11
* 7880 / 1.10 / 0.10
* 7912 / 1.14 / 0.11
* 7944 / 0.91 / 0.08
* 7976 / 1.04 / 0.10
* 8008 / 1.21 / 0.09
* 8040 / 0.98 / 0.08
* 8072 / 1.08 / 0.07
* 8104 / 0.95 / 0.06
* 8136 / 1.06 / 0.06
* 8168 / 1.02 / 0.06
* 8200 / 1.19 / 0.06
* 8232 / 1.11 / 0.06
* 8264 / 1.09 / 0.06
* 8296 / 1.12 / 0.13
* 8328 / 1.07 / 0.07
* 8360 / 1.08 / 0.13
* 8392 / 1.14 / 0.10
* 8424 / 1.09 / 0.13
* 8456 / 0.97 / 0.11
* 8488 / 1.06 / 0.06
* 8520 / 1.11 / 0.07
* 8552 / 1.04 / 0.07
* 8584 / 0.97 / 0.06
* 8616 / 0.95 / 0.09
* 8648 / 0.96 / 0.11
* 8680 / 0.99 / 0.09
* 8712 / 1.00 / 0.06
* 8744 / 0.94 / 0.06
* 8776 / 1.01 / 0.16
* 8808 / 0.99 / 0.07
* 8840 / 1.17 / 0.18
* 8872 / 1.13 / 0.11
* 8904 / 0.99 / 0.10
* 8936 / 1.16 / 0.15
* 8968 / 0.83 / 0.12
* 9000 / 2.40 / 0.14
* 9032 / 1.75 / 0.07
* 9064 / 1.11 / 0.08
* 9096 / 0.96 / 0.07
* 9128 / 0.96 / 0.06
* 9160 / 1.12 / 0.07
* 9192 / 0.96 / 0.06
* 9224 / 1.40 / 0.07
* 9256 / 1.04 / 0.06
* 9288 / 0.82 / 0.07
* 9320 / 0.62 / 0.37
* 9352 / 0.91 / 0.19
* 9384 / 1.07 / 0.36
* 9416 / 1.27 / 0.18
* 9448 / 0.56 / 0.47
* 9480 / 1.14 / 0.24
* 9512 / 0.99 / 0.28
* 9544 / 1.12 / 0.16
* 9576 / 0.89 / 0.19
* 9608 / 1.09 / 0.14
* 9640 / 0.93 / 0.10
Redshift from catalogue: 0.373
